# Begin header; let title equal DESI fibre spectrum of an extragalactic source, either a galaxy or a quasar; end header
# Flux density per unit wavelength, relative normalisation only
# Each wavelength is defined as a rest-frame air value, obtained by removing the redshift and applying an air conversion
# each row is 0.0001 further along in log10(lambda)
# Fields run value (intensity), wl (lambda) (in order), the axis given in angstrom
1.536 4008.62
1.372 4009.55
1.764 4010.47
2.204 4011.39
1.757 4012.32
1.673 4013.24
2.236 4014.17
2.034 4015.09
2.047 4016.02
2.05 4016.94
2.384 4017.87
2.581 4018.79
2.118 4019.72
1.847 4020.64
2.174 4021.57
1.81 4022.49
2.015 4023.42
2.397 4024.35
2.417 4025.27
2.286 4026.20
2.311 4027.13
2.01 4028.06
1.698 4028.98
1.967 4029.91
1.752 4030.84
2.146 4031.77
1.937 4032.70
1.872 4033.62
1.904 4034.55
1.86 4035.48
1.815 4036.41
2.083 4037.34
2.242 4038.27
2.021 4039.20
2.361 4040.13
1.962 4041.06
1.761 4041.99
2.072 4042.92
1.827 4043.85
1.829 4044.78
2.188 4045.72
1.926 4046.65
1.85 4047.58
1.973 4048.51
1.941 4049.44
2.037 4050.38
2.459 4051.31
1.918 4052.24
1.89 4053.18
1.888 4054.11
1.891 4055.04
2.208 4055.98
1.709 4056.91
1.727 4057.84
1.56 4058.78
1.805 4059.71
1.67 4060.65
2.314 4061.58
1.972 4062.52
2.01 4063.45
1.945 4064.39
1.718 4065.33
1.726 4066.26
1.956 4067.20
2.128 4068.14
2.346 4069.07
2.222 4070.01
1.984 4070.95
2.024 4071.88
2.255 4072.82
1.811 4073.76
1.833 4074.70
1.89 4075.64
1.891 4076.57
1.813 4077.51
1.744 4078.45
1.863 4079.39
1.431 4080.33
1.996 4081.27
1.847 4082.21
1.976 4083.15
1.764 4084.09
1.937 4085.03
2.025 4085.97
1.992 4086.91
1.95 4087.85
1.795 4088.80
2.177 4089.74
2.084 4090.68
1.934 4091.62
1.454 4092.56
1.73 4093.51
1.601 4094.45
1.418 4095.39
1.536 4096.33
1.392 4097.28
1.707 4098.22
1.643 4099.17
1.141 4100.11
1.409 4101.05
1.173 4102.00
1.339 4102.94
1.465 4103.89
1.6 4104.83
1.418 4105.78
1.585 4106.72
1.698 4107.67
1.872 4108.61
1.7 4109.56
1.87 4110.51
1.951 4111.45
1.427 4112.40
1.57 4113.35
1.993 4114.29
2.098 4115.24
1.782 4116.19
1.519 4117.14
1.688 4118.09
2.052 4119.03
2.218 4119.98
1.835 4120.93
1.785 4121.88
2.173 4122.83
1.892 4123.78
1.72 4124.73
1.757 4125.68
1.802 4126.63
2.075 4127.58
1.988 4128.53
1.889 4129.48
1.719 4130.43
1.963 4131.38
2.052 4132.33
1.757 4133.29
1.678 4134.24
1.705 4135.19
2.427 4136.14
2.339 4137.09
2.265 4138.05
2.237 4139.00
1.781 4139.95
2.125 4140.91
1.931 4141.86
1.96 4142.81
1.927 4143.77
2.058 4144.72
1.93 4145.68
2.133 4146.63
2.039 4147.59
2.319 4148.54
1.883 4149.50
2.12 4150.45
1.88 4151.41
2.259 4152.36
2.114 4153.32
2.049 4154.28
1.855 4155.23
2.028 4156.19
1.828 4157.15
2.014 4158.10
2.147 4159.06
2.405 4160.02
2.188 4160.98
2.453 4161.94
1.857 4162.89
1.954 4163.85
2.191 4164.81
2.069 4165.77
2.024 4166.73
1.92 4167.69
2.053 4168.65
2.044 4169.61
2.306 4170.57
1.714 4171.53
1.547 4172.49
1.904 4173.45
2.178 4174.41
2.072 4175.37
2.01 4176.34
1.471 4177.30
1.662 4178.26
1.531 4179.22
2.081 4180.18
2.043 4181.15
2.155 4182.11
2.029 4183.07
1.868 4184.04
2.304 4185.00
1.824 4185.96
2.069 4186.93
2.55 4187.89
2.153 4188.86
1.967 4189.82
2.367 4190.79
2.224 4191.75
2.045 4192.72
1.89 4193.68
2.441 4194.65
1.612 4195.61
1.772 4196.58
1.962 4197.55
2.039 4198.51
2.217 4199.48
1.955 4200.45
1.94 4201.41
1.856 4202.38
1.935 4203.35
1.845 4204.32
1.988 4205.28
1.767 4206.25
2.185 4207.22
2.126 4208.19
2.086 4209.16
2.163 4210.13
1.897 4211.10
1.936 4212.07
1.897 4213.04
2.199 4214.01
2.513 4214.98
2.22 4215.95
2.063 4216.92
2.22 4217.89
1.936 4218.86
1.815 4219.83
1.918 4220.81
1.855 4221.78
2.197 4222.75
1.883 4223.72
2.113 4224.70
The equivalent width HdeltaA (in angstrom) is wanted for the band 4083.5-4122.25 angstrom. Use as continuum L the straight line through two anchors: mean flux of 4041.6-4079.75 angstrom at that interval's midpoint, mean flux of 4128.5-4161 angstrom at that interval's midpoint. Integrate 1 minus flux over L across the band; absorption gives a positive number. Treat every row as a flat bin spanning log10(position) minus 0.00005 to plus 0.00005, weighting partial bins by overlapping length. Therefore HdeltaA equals 5.2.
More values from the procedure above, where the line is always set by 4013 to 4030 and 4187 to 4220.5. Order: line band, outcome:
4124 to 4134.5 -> 1.1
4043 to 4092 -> 3.8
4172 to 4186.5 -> 1.0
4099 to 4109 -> 2.9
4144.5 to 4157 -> 0.2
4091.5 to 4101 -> 2.5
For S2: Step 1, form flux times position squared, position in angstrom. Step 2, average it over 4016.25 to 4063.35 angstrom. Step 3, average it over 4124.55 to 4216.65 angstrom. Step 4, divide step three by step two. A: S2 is 1.1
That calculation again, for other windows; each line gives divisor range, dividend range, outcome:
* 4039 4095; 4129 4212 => 1.10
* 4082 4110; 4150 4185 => 1.24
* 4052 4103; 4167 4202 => 1.15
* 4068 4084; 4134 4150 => 1.09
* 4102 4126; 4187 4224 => 1.22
